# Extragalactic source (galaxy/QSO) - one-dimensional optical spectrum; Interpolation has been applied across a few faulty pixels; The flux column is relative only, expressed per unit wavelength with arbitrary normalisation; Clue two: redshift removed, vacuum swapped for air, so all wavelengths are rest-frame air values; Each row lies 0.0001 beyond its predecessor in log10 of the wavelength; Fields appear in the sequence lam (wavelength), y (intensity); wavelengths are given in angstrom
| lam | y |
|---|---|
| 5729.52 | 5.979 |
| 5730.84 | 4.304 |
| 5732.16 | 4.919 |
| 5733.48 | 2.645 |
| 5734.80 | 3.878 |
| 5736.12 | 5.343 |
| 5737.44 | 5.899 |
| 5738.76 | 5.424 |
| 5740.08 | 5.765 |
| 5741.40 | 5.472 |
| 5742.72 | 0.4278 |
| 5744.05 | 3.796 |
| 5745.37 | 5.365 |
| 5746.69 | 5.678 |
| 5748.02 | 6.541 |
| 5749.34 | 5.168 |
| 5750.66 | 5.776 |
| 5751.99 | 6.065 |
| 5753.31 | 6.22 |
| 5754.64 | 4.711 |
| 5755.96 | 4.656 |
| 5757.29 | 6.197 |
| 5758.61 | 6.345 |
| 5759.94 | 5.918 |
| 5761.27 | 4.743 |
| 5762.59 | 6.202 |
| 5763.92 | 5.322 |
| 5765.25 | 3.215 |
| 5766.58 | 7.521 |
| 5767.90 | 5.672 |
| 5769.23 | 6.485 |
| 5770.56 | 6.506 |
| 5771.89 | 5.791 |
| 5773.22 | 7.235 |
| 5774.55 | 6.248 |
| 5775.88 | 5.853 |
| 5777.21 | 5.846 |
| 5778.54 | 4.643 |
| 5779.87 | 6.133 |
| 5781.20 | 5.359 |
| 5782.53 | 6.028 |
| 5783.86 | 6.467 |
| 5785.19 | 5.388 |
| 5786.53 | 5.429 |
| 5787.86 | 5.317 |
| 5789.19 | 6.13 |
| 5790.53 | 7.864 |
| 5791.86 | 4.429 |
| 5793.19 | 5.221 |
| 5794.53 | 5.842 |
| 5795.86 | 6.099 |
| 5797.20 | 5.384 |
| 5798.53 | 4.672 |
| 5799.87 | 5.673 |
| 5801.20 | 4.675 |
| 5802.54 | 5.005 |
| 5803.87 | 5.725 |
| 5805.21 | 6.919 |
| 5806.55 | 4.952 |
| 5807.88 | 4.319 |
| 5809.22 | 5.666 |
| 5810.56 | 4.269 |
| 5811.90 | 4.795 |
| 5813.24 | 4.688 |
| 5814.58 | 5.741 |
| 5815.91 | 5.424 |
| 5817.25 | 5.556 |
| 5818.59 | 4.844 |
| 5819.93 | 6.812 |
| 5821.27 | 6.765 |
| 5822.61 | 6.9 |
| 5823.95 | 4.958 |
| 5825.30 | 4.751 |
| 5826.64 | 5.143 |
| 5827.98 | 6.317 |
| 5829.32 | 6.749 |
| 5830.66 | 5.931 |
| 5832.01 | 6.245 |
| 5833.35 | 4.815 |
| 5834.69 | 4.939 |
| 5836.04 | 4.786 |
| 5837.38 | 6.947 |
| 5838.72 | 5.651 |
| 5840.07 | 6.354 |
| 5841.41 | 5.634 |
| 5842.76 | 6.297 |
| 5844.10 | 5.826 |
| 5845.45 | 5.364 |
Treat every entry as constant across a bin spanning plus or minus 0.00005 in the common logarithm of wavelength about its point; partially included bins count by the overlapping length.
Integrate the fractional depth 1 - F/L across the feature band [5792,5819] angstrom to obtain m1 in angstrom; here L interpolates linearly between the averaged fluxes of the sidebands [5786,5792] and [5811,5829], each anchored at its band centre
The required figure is 2.39 angstrom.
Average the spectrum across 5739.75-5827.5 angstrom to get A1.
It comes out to 5.53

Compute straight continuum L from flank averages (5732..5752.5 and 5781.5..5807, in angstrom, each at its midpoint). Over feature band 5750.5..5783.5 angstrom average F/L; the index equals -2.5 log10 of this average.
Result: -0.109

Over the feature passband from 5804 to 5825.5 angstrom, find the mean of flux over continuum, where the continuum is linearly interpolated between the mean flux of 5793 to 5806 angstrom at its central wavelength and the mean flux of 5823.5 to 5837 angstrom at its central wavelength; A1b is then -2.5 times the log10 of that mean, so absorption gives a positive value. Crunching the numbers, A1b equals 0.01 mag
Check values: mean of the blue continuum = 5.53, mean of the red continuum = 5.5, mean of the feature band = 5.48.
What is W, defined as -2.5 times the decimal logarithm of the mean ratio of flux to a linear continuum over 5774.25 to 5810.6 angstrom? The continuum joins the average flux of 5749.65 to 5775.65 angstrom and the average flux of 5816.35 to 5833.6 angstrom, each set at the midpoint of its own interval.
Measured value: 0.05 mag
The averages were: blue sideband 5.82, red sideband 5.85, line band 5.57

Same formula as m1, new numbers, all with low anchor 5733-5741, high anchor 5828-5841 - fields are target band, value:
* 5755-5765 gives -0.7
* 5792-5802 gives 0.3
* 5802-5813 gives 0.8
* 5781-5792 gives -1.1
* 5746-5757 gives -1.3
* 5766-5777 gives -2.4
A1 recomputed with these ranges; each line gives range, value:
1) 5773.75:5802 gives 5.66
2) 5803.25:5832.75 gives 5.61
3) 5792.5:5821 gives 5.37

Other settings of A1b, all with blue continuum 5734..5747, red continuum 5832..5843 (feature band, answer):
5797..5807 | -0.01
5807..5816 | 0.10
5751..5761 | -0.18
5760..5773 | -0.17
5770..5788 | -0.16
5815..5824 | -0.09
